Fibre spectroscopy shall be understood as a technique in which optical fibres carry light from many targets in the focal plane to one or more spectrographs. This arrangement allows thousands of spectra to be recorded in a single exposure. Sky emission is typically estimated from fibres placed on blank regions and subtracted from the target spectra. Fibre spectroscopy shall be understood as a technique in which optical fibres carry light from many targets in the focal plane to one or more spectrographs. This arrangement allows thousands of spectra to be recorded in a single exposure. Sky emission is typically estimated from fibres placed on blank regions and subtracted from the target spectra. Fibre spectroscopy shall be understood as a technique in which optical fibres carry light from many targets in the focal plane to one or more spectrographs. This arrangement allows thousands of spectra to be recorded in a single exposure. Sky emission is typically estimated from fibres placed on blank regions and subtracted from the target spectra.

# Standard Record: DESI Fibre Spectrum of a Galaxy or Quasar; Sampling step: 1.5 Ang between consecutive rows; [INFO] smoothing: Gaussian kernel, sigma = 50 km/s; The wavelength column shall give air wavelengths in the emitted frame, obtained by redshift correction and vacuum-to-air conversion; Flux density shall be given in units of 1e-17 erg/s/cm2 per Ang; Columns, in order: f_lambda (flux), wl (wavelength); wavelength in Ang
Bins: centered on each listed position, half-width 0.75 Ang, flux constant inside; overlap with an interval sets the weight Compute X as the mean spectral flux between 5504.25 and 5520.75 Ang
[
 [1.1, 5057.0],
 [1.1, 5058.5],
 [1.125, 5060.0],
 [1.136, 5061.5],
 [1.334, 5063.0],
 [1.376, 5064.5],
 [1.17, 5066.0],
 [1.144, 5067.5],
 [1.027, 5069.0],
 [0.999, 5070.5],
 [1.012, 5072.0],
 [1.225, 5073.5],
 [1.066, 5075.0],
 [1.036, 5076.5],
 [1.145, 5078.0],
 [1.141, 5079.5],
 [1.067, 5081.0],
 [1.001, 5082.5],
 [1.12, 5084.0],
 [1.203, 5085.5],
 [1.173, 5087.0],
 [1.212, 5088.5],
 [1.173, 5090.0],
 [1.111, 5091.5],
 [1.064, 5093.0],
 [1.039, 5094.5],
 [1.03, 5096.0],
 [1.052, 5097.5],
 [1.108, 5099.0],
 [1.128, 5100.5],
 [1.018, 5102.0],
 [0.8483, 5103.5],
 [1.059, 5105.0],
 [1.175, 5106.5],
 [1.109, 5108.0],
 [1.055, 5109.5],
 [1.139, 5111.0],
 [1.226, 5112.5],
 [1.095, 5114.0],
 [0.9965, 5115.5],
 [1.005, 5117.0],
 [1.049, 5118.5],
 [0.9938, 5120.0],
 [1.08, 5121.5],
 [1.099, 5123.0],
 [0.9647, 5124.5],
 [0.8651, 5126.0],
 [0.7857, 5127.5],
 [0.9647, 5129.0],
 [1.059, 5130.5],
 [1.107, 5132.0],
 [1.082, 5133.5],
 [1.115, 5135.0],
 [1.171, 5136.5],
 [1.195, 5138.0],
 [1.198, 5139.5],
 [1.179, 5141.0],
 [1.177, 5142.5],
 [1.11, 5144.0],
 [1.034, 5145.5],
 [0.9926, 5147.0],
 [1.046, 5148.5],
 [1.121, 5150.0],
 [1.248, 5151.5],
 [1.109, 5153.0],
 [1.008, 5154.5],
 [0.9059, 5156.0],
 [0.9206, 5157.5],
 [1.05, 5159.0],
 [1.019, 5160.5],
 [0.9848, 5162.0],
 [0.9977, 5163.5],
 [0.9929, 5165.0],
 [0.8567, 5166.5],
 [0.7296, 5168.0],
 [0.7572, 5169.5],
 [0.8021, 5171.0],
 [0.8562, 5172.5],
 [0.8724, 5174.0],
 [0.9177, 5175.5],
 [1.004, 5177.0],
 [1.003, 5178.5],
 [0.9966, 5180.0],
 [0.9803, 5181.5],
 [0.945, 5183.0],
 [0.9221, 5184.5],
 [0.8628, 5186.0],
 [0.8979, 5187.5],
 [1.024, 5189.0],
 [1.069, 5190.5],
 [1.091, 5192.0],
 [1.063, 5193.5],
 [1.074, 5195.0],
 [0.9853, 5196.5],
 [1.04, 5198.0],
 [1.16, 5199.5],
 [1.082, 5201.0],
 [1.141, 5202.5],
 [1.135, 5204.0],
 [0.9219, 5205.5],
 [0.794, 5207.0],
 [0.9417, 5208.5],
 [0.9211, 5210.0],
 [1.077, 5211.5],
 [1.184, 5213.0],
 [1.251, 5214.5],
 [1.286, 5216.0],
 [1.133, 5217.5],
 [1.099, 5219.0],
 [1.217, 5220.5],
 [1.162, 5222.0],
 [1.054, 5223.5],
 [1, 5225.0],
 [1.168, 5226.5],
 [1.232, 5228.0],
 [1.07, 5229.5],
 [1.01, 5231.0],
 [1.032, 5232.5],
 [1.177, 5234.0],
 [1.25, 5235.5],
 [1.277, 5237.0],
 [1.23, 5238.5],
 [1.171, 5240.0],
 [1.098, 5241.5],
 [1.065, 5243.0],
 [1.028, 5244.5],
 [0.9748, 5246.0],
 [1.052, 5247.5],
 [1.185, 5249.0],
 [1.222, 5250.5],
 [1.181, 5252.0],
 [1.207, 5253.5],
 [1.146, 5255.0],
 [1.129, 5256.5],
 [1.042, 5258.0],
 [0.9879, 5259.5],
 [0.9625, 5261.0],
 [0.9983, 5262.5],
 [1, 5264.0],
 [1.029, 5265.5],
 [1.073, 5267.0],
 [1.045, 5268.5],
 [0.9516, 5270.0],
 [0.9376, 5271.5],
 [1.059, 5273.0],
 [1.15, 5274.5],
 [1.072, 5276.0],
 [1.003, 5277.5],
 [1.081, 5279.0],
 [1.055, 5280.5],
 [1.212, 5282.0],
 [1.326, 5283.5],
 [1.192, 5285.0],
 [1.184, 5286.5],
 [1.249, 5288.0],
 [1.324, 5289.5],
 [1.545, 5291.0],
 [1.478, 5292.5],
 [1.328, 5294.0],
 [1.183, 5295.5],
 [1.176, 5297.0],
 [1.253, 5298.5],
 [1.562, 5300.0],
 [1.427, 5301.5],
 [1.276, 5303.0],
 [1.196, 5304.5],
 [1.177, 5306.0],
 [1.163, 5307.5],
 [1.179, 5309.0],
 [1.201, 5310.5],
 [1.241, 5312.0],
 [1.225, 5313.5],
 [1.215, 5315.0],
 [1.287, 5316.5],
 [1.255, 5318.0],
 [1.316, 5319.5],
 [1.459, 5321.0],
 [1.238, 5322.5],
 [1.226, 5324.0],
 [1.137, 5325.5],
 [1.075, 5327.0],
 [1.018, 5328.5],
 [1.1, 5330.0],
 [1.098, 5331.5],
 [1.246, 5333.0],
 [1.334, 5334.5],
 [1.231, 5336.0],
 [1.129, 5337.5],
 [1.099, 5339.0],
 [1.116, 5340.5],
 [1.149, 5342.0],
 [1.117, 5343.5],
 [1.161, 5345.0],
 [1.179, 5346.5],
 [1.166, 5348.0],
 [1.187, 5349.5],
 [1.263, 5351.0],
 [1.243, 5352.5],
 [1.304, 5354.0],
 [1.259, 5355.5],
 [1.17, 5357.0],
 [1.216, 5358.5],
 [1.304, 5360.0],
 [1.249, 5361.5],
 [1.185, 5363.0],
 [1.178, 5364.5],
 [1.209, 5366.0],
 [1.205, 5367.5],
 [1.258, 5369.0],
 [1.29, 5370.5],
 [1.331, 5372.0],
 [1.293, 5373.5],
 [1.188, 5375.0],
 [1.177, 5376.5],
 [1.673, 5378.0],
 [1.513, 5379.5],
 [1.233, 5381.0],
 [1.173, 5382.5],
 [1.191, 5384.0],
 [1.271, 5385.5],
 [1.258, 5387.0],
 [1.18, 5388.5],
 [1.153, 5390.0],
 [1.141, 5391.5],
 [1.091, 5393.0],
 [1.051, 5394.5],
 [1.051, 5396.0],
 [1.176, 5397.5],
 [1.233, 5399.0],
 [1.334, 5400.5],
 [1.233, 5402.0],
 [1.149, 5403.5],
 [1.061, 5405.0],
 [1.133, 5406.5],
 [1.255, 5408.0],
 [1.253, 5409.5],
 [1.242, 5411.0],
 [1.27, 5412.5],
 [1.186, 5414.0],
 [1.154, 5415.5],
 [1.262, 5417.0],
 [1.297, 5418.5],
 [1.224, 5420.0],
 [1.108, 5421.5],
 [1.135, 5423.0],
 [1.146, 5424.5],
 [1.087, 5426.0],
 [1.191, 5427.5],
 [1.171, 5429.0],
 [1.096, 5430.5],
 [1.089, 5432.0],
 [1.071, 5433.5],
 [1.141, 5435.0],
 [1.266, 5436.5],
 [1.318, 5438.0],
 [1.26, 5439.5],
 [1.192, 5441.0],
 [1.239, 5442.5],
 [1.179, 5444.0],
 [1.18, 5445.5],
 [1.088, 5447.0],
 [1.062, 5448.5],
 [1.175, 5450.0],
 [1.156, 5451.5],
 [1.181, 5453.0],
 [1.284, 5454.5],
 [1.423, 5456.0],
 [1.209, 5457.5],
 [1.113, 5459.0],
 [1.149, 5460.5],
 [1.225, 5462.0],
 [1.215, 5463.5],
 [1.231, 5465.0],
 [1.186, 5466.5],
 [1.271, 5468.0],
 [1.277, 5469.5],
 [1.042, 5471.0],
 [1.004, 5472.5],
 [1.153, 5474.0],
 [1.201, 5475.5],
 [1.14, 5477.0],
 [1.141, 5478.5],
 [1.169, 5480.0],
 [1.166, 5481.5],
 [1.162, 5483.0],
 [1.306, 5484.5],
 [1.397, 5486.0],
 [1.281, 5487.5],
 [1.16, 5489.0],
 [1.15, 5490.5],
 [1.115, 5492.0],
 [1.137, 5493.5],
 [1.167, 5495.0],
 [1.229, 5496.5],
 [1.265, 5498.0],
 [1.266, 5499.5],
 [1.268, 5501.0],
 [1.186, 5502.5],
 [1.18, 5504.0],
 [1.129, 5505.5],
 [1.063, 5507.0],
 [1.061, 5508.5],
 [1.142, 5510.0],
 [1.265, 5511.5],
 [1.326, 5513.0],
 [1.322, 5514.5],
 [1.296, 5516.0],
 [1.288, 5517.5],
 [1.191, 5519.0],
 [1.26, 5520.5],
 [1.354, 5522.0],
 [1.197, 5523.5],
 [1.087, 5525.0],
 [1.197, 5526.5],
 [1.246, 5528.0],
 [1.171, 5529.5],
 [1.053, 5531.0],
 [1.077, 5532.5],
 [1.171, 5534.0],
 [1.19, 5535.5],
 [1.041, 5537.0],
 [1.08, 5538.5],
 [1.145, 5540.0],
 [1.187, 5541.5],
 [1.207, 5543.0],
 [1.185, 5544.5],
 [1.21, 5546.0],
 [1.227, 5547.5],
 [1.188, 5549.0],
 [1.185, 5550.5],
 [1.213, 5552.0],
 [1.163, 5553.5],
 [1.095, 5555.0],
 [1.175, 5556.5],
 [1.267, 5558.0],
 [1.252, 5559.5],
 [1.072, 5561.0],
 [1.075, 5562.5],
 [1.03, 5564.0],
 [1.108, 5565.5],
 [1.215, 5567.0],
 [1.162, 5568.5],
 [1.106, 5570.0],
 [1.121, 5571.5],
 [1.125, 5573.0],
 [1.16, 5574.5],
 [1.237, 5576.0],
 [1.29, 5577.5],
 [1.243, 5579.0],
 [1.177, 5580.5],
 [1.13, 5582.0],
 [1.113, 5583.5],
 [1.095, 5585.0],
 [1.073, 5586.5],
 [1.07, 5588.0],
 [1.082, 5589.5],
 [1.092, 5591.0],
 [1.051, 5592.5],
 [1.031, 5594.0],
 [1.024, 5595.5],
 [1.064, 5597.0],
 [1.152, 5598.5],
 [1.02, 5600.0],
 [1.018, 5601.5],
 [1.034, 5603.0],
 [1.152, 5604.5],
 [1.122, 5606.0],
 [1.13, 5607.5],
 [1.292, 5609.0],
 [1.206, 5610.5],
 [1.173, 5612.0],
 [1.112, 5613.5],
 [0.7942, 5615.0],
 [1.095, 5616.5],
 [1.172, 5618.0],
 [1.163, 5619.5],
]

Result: 1.21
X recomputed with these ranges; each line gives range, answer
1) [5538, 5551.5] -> 1.18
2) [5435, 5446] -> 1.23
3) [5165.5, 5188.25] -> 0.895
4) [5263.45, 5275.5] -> 1.03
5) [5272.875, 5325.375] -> 1.24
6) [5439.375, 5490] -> 1.19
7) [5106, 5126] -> 1.07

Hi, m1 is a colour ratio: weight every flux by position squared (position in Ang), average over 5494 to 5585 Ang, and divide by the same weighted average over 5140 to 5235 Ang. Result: 1.30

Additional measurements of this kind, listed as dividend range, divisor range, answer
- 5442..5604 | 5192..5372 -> 1.10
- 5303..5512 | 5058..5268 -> 1.24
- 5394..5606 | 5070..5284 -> 1.25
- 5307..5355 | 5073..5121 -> 1.20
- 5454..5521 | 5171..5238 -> 1.27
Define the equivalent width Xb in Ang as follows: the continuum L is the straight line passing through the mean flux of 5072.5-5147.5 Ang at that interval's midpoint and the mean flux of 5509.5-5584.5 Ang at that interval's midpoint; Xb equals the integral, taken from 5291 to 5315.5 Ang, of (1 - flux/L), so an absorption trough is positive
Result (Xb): -3.3 Ang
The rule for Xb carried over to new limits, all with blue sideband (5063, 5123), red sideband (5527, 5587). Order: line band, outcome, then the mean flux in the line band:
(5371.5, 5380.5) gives -1.8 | 1.36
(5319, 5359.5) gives -2.3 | 1.19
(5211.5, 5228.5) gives -0.7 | 1.16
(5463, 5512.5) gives -1.6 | 1.19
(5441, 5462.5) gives -0.9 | 1.19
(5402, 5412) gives -0.4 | 1.19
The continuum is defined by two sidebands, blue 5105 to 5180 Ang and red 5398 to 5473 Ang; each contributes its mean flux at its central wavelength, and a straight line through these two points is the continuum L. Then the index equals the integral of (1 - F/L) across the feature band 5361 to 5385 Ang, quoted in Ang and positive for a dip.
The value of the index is -2.4 Ang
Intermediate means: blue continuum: 1.03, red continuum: 1.19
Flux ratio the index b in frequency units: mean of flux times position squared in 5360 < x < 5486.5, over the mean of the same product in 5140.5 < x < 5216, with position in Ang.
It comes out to 1.3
